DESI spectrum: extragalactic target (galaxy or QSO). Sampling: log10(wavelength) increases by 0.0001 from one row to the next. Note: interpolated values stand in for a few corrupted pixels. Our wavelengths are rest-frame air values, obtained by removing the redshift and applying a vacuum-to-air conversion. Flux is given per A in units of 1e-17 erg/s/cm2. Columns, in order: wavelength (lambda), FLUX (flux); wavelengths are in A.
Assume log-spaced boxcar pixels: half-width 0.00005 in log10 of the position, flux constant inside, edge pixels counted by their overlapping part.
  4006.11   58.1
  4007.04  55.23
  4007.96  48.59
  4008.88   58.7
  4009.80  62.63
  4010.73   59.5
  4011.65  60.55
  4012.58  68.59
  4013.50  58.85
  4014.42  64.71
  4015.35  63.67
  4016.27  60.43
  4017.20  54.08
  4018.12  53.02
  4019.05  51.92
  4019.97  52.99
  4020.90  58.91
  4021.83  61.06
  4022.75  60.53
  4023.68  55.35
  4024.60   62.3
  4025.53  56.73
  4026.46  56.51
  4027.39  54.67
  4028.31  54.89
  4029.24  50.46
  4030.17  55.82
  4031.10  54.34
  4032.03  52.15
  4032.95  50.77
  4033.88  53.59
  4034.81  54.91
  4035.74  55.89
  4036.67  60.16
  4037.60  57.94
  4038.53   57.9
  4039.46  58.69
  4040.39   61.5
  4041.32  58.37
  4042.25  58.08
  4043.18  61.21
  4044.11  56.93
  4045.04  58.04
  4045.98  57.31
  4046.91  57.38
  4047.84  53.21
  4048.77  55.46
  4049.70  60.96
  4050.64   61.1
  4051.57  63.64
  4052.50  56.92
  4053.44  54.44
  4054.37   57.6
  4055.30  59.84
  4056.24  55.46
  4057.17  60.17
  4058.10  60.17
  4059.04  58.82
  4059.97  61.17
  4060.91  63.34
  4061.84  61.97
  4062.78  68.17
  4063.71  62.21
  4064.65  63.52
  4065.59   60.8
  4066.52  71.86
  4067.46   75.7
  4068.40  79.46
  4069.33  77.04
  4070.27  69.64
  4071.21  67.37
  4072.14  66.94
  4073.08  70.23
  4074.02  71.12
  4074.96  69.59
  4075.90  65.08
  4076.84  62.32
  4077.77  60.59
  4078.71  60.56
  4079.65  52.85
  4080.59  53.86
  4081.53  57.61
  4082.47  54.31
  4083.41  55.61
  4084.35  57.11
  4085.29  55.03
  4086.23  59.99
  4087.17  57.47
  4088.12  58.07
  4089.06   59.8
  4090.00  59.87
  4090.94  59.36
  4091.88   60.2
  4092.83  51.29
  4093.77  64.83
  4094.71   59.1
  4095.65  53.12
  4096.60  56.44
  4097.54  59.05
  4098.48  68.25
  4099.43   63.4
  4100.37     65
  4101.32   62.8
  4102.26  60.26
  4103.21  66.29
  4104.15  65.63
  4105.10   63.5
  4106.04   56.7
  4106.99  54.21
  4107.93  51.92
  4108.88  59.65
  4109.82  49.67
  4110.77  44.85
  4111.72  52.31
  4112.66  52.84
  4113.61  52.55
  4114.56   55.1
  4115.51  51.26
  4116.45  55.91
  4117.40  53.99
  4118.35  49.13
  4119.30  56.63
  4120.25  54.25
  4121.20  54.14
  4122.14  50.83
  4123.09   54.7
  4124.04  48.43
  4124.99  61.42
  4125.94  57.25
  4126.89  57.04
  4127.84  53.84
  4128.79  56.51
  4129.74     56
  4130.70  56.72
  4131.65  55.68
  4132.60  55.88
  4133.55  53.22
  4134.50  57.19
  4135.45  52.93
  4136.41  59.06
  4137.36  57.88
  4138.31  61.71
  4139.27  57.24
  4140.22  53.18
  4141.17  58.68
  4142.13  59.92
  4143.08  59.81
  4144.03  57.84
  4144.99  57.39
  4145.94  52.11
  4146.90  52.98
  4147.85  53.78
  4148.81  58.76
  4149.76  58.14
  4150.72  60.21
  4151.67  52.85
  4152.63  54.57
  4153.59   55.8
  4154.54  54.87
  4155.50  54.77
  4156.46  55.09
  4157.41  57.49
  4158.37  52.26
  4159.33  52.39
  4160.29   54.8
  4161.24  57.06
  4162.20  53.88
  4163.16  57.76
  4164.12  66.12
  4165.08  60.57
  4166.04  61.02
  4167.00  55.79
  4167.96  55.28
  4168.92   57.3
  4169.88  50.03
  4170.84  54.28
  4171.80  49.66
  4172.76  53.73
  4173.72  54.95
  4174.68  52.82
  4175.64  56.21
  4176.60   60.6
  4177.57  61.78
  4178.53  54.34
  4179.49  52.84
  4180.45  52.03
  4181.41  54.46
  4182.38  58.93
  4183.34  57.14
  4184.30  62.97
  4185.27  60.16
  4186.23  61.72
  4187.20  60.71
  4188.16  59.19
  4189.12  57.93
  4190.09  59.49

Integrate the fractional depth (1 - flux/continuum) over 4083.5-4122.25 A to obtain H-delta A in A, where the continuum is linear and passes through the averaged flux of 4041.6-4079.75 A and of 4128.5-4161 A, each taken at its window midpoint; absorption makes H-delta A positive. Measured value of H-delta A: 1.48 A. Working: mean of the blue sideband 62.7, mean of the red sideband 56.1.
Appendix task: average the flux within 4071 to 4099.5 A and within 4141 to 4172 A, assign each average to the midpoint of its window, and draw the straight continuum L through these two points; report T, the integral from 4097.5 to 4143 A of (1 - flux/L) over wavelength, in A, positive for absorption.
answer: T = 1.3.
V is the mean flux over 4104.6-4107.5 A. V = 58.1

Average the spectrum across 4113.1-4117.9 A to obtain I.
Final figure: 53.7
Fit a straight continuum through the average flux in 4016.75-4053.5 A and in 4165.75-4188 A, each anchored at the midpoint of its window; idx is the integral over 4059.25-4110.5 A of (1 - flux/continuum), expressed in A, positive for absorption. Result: -4.61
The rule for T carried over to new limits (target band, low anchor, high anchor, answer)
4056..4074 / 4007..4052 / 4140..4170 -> -2.84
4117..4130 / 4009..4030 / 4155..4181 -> 0.44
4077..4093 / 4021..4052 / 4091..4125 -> -0.19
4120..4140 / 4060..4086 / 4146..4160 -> 0.67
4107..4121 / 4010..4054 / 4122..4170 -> 0.92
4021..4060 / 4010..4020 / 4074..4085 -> 1.29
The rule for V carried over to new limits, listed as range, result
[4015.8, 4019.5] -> 54.9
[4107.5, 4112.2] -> 51.7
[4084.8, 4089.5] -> 58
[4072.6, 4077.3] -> 67.5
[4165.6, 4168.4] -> 57.3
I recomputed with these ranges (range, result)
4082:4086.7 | 56.4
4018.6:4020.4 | 52.6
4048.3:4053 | 59.5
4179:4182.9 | 54.6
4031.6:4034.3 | 52.3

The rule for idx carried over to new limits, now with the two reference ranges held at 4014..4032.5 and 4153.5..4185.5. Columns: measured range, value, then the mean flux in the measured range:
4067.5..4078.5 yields -2.45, 69.1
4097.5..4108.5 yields -1.00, 61.5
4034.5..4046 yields -0.34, 58.3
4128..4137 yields 0.07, 55.8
